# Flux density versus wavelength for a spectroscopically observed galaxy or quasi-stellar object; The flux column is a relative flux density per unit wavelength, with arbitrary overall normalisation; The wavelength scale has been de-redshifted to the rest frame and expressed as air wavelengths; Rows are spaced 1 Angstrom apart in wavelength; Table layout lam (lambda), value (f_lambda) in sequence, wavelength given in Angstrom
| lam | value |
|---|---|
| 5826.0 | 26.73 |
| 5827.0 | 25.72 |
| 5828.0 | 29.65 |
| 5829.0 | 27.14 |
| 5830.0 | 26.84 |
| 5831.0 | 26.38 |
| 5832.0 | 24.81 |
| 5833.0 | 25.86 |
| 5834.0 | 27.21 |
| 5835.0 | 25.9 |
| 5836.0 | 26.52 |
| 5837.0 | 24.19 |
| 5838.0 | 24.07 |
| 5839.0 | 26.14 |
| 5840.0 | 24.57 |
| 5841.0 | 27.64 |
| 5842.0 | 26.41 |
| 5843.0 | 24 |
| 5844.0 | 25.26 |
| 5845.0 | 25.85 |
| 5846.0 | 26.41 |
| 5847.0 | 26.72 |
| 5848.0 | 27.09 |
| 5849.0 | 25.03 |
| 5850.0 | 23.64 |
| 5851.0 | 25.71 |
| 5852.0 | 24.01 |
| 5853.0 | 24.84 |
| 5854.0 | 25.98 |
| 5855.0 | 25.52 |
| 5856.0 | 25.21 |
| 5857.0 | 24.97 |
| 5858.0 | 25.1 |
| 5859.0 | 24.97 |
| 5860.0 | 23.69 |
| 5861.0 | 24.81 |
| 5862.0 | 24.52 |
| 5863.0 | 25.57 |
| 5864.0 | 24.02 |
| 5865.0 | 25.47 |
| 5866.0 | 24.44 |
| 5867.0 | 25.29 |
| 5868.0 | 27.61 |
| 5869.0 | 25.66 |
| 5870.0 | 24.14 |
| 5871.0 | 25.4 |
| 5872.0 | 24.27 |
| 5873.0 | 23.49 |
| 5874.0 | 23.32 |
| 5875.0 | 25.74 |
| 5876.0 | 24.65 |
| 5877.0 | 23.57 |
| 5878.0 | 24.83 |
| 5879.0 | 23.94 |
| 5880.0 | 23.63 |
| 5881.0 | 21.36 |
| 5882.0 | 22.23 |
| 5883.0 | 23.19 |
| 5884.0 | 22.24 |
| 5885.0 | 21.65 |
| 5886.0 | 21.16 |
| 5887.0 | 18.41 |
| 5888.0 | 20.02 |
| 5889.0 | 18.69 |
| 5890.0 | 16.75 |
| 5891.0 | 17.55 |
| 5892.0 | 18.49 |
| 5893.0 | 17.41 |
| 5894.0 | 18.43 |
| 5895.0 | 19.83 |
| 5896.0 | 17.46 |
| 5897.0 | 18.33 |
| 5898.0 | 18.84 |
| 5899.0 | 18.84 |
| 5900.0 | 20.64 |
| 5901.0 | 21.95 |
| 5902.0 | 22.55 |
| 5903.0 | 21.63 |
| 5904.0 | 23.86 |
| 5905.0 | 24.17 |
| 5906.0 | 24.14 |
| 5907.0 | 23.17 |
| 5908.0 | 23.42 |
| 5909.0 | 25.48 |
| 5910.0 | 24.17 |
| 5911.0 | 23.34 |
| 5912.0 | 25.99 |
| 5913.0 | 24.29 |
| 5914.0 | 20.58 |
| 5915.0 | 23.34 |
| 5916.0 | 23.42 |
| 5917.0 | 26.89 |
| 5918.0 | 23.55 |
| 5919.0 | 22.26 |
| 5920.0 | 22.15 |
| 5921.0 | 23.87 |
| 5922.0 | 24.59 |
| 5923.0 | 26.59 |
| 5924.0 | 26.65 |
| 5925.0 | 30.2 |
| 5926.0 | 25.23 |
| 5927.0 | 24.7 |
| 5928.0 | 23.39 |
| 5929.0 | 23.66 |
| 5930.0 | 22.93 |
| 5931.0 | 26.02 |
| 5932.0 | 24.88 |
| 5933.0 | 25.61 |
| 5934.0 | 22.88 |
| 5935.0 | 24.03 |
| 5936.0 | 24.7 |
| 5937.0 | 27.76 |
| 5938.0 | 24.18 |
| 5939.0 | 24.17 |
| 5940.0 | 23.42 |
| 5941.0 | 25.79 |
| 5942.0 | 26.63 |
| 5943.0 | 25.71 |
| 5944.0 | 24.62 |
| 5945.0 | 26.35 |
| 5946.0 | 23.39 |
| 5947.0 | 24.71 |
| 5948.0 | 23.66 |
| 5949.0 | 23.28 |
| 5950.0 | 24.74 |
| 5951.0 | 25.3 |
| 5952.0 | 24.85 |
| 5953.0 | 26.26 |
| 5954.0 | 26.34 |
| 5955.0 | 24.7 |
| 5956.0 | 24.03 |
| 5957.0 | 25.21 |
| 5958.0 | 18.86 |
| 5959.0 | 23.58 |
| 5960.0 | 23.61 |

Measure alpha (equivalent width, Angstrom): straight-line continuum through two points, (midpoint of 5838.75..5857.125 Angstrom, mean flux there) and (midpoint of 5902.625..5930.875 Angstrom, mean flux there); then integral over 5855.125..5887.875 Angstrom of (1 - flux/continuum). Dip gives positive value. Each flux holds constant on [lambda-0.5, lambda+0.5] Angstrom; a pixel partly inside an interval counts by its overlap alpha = 1.4 Angstrom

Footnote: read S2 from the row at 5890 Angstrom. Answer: 16.75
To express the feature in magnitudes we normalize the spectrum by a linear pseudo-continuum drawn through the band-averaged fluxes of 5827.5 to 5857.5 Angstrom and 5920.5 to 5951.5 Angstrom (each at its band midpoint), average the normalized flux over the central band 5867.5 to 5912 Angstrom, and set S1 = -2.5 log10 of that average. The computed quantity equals 0.151 mag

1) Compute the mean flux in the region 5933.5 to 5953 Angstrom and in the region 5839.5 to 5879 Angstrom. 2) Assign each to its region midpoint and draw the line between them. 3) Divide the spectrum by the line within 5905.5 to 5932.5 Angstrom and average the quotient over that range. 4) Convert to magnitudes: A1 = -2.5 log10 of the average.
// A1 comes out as 0.021 mag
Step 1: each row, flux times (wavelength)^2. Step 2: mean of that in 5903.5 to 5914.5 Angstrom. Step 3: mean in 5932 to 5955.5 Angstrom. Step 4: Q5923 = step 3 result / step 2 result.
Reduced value 1.1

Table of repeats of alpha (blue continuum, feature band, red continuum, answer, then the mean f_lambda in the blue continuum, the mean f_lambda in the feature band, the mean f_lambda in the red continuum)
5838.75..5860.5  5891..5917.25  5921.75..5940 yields 3.5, 25.4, 21.8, 25.1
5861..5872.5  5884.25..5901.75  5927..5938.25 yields 4.0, 25.1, 19.2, 24.6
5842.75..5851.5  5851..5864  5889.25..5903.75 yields -0.4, 25.6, 24.9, 19.3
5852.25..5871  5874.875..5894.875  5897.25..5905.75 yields 1.7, 25.1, 21.1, 21.5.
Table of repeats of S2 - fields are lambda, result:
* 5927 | 24.7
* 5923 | 26.59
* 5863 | 25.57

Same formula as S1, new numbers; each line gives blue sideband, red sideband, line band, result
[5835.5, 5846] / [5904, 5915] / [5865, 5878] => -0.002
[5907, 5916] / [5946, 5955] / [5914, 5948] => -0.019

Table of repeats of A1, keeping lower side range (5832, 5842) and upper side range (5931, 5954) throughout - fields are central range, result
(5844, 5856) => 0.01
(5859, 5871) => 0.02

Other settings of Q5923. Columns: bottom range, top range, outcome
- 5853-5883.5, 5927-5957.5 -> 1.03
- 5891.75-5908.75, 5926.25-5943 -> 1.20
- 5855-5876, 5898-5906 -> 0.89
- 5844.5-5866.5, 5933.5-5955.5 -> 1.02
